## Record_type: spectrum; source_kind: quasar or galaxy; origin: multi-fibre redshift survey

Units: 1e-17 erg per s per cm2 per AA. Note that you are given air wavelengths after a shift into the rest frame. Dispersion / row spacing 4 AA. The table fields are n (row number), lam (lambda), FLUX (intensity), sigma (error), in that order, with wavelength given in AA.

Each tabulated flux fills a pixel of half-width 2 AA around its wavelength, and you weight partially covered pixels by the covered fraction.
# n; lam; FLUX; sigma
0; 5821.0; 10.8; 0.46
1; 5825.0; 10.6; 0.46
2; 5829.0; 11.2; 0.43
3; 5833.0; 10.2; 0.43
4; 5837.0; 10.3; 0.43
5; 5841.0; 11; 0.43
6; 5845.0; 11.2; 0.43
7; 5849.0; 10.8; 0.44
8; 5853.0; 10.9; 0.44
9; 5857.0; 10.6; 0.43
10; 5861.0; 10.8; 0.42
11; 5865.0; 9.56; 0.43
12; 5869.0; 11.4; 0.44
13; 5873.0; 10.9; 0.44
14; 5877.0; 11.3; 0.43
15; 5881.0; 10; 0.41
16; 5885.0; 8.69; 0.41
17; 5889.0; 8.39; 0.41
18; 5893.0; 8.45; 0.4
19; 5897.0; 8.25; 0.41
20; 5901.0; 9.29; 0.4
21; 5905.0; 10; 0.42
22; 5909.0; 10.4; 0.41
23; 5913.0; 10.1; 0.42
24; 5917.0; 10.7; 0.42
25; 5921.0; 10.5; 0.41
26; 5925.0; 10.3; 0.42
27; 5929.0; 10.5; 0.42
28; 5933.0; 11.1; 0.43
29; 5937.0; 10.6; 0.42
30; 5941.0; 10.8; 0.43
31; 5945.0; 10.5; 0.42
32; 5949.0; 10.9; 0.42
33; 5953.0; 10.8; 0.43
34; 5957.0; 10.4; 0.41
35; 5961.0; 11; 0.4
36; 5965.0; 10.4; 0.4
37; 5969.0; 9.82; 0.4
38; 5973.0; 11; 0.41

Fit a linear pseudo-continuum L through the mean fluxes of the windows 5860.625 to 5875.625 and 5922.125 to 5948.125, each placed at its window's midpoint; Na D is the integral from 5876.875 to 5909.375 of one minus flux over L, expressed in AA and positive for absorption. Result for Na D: 4.3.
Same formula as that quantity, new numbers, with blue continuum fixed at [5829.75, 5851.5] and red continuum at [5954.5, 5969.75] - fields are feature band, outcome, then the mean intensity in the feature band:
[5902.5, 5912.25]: 0.4 AA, 10.1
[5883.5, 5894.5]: 2.2 AA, 8.5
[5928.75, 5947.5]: -0.4 AA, 10.7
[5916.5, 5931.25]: 0.1 AA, 10.5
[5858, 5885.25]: 0.4 AA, 10.5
